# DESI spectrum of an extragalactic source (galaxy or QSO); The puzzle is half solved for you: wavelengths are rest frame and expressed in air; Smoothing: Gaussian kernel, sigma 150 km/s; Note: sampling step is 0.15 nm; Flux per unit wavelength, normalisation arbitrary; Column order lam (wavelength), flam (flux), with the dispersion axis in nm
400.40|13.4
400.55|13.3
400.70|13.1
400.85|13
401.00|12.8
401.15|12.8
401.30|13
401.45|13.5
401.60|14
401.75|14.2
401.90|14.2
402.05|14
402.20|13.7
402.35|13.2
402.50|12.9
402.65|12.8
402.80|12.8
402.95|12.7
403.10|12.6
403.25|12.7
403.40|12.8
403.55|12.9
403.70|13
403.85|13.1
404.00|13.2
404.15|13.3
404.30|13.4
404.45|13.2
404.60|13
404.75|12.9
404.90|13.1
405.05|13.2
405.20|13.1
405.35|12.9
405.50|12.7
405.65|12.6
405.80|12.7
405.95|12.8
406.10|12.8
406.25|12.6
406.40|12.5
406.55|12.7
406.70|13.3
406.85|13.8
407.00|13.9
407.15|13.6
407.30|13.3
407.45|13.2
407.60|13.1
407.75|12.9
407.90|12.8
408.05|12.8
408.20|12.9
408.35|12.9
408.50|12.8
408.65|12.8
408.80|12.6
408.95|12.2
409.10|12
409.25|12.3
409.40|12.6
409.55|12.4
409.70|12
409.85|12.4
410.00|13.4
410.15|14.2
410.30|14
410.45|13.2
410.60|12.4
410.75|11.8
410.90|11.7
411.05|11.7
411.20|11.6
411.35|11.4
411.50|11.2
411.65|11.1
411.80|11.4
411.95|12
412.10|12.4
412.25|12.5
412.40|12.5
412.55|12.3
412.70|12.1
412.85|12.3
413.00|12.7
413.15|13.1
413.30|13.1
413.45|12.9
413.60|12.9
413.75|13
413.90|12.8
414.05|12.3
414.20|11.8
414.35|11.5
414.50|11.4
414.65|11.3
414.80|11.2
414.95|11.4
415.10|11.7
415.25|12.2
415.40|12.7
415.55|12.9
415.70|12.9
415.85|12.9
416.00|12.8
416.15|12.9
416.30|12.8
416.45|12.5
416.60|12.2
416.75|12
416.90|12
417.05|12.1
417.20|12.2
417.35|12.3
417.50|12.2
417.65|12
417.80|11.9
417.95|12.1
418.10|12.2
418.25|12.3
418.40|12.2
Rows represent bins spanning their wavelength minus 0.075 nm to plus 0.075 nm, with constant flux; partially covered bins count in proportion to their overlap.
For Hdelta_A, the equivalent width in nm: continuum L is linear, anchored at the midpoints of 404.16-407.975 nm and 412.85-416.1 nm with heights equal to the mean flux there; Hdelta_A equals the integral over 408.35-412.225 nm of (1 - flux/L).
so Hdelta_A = 0.12 nm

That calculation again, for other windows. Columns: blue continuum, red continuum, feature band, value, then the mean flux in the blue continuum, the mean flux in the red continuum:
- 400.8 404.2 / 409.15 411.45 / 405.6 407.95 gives -0.05 nm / 13.2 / 12.5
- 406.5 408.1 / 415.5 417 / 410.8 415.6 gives 0.27 nm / 13.2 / 12.6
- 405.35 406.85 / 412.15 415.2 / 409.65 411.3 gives -0.01 nm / 12.8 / 12.2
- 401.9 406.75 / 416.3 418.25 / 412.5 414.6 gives 0.00 nm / 13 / 12.2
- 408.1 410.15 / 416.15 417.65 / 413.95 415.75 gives 0.06 nm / 12.6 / 12.3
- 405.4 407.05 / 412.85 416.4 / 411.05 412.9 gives 0.10 nm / 12.9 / 12.4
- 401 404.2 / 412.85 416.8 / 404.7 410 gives 0.02 nm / 13.2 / 12.4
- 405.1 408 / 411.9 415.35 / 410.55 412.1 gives 0.10 nm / 13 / 12.2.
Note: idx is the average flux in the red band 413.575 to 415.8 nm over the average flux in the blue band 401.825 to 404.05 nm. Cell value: 0.9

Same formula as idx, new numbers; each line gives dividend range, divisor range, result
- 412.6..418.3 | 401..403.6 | 0.93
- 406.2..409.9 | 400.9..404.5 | 0.97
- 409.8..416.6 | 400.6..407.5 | 0.94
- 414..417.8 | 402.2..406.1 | 0.94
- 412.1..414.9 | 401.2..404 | 0.93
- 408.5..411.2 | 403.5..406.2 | 0.97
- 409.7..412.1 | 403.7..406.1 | 0.94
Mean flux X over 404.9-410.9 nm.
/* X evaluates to 12.9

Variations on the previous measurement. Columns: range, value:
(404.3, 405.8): 13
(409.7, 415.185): 12.2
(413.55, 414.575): 12.2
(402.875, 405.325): 13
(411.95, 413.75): 12.6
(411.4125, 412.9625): 12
